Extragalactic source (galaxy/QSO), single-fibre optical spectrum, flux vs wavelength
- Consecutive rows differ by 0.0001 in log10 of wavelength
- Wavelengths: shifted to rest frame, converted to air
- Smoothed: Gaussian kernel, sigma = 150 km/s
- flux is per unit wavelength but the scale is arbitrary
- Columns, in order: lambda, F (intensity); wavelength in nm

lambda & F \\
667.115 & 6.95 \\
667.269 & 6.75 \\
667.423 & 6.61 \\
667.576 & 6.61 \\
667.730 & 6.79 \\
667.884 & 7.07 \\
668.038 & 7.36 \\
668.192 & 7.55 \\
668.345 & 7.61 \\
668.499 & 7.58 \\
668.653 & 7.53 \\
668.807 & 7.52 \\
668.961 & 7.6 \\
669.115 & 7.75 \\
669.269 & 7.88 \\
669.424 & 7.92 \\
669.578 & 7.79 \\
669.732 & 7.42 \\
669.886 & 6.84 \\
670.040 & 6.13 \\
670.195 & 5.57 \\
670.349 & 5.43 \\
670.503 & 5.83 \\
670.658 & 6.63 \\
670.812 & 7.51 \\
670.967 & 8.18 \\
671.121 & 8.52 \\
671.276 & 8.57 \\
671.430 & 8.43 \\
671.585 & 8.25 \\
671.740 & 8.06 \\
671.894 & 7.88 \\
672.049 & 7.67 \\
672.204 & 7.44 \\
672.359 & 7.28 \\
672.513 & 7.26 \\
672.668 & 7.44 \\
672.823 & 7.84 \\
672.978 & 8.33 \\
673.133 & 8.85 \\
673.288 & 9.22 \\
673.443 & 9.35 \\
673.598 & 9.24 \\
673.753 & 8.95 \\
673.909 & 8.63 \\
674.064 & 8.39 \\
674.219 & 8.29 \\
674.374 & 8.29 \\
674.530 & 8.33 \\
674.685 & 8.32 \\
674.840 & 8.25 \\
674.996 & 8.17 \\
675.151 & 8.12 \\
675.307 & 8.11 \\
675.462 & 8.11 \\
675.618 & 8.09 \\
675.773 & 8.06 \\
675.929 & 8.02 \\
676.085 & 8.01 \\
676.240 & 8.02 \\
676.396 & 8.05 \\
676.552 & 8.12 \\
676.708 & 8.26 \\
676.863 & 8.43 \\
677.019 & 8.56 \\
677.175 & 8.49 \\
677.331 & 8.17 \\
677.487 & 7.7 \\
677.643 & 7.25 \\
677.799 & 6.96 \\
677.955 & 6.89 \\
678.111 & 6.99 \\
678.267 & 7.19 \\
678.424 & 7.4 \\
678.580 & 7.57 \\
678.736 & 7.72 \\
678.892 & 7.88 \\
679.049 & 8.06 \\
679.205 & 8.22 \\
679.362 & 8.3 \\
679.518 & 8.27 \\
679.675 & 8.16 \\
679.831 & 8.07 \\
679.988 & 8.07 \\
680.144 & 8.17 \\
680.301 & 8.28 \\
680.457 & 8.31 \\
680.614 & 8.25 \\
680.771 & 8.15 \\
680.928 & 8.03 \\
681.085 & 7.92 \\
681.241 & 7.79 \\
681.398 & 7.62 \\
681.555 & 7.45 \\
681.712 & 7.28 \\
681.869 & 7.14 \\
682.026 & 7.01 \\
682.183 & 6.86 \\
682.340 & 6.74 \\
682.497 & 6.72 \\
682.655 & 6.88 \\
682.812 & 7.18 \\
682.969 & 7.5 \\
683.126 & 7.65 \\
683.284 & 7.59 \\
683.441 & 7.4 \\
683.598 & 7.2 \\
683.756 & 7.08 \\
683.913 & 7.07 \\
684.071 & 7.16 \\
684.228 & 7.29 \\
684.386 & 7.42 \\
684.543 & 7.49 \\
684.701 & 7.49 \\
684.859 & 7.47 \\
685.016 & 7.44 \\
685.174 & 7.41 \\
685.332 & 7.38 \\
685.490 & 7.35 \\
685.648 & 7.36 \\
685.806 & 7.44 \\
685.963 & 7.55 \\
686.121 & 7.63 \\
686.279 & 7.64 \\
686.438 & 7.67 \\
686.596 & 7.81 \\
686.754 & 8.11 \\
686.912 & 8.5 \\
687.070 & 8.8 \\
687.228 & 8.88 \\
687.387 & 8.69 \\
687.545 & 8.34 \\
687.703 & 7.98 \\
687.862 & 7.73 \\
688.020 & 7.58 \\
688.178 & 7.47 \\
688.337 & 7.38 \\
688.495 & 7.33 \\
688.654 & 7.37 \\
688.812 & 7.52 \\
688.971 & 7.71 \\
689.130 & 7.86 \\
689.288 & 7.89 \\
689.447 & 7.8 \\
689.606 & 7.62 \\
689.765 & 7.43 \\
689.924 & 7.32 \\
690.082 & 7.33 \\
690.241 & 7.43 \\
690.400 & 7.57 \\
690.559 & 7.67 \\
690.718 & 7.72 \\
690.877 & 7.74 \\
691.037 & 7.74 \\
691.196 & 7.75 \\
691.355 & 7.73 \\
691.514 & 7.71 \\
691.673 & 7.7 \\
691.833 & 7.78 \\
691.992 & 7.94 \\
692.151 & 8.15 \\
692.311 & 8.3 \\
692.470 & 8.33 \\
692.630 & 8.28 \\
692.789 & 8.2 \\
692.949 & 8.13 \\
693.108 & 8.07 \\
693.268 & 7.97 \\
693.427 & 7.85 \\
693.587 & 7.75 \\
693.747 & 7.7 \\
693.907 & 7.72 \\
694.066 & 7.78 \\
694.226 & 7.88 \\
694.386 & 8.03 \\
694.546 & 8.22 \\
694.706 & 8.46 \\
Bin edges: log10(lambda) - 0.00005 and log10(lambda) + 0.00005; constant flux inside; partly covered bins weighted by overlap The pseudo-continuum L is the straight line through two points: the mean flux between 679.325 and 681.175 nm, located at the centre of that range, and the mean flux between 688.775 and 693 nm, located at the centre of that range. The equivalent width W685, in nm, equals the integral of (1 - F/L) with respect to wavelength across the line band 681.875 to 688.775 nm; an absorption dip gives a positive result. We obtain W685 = 0.39 nm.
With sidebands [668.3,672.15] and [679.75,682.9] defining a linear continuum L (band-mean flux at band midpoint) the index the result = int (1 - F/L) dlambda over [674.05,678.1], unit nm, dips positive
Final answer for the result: -0.27 nm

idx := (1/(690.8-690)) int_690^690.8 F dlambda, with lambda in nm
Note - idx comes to 7.55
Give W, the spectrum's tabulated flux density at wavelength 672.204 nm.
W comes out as 7.44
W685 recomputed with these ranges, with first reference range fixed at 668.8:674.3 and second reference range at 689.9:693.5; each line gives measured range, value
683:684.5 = 0.095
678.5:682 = -0.052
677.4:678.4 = 0.079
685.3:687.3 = -0.007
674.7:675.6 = -0.042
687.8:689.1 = 0.053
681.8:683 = 0.128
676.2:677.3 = -0.068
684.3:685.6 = 0.066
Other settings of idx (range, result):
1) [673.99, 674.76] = 8.33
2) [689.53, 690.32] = 7.43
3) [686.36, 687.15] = 8.19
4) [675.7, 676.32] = 8.02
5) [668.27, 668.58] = 7.59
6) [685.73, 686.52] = 7.59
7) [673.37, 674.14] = 8.91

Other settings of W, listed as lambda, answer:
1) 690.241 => 7.43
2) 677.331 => 8.17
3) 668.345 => 7.61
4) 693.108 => 8.07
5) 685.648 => 7.36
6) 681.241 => 7.79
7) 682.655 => 6.88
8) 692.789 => 8.2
